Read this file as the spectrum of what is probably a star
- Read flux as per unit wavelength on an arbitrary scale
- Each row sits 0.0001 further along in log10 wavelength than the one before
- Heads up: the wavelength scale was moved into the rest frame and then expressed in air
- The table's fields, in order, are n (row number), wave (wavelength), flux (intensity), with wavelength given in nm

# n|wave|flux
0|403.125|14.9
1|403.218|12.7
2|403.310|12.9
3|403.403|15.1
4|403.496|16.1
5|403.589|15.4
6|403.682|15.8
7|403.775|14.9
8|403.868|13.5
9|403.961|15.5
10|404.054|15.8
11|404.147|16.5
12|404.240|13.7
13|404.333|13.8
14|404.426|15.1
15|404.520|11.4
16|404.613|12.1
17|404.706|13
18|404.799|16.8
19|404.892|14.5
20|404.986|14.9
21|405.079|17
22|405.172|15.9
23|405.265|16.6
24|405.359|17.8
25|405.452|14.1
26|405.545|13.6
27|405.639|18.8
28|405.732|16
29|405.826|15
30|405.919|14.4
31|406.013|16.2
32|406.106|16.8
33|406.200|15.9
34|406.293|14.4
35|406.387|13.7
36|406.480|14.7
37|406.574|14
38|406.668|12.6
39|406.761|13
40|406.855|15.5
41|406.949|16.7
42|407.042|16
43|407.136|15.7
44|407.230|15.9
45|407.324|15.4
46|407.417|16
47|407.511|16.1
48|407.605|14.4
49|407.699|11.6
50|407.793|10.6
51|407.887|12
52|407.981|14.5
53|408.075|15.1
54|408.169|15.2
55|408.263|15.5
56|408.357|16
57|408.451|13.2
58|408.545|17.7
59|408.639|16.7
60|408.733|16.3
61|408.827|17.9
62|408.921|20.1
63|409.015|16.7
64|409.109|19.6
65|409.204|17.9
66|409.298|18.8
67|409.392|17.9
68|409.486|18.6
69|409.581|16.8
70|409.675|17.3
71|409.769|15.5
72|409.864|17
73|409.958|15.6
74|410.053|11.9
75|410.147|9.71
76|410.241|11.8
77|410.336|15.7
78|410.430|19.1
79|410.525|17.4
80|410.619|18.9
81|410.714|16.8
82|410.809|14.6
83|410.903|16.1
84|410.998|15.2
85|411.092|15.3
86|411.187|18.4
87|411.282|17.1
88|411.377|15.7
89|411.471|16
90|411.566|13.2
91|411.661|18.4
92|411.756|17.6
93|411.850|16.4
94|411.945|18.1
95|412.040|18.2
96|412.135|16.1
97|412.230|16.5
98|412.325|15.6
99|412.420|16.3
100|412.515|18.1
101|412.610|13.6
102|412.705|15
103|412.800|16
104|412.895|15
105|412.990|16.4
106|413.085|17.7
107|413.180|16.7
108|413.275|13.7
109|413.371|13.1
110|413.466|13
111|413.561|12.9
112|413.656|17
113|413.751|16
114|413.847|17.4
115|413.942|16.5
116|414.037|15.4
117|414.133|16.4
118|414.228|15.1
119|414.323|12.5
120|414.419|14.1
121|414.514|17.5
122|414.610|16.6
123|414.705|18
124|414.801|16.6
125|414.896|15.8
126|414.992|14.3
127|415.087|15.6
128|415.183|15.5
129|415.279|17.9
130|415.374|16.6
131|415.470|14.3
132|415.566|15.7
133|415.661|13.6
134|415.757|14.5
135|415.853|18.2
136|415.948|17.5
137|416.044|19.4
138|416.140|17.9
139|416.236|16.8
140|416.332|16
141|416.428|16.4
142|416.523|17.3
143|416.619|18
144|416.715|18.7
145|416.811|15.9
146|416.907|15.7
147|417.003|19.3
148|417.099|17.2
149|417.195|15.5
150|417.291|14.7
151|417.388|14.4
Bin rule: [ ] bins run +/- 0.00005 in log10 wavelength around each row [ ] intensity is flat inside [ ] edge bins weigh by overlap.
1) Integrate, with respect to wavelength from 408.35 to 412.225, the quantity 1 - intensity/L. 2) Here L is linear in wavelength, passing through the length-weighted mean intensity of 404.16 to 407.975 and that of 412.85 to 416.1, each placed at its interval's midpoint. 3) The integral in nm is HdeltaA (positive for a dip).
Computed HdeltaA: -0.312 nm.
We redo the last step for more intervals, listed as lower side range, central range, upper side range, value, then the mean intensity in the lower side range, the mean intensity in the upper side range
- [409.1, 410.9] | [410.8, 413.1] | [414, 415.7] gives -0.03 nm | 16.3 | 15.6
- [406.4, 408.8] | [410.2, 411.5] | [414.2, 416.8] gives -0.07 nm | 14.8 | 16.3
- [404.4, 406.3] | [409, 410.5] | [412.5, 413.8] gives -0.10 nm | 15.3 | 15.2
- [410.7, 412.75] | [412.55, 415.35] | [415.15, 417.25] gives 0.16 nm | 16.3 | 16.7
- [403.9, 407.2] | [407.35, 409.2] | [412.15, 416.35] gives -0.03 nm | 15.1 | 15.9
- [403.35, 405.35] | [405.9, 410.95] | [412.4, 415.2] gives -0.13 nm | 15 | 15.6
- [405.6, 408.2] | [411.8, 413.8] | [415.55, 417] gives 0.04 nm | 14.8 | 16.9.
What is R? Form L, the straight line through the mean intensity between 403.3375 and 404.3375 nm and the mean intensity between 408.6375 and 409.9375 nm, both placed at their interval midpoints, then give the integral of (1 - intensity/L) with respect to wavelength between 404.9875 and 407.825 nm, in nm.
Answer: 0.19 nm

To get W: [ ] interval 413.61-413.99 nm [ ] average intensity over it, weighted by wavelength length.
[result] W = 16.7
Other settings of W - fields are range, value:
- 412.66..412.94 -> 15.3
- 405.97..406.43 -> 15.4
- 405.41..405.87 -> 15.5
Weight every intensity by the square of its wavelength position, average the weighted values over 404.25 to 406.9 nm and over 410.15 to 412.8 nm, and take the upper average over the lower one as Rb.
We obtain 1.12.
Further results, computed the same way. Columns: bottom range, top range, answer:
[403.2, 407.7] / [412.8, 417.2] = 1.13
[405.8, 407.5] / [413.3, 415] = 1.06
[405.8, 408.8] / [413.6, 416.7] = 1.13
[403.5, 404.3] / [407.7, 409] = 1.03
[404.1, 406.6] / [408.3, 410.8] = 1.12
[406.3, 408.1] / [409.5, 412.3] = 1.14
